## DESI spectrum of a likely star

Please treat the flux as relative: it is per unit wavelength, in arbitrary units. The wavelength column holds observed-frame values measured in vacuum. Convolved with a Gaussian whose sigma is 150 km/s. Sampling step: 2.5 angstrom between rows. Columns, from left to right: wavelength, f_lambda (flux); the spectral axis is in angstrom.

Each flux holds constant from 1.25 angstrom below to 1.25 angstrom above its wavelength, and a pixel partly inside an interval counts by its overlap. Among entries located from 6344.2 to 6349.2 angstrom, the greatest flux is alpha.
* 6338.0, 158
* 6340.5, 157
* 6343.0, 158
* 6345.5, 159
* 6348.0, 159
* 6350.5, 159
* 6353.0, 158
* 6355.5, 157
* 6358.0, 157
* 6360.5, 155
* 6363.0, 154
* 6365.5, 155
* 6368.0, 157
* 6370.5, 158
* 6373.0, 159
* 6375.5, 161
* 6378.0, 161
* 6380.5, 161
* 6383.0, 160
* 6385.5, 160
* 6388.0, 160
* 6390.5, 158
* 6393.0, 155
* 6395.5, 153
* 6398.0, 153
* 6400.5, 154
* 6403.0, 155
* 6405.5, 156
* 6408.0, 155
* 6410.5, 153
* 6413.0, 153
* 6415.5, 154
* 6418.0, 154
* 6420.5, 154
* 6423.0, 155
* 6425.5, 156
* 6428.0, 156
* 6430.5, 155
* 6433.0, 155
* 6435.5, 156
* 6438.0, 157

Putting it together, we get 159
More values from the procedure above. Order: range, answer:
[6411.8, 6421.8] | 154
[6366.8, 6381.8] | 161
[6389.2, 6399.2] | 158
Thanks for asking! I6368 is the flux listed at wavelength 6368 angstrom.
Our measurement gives 157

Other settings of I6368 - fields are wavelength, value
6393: 155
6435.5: 156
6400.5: 154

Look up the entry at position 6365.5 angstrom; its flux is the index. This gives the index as 155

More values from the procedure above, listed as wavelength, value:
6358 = 157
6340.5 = 157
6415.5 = 154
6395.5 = 153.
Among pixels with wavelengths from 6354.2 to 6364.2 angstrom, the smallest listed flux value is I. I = 154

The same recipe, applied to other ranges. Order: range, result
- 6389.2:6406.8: 153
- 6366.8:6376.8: 157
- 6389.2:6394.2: 155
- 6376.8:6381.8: 161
